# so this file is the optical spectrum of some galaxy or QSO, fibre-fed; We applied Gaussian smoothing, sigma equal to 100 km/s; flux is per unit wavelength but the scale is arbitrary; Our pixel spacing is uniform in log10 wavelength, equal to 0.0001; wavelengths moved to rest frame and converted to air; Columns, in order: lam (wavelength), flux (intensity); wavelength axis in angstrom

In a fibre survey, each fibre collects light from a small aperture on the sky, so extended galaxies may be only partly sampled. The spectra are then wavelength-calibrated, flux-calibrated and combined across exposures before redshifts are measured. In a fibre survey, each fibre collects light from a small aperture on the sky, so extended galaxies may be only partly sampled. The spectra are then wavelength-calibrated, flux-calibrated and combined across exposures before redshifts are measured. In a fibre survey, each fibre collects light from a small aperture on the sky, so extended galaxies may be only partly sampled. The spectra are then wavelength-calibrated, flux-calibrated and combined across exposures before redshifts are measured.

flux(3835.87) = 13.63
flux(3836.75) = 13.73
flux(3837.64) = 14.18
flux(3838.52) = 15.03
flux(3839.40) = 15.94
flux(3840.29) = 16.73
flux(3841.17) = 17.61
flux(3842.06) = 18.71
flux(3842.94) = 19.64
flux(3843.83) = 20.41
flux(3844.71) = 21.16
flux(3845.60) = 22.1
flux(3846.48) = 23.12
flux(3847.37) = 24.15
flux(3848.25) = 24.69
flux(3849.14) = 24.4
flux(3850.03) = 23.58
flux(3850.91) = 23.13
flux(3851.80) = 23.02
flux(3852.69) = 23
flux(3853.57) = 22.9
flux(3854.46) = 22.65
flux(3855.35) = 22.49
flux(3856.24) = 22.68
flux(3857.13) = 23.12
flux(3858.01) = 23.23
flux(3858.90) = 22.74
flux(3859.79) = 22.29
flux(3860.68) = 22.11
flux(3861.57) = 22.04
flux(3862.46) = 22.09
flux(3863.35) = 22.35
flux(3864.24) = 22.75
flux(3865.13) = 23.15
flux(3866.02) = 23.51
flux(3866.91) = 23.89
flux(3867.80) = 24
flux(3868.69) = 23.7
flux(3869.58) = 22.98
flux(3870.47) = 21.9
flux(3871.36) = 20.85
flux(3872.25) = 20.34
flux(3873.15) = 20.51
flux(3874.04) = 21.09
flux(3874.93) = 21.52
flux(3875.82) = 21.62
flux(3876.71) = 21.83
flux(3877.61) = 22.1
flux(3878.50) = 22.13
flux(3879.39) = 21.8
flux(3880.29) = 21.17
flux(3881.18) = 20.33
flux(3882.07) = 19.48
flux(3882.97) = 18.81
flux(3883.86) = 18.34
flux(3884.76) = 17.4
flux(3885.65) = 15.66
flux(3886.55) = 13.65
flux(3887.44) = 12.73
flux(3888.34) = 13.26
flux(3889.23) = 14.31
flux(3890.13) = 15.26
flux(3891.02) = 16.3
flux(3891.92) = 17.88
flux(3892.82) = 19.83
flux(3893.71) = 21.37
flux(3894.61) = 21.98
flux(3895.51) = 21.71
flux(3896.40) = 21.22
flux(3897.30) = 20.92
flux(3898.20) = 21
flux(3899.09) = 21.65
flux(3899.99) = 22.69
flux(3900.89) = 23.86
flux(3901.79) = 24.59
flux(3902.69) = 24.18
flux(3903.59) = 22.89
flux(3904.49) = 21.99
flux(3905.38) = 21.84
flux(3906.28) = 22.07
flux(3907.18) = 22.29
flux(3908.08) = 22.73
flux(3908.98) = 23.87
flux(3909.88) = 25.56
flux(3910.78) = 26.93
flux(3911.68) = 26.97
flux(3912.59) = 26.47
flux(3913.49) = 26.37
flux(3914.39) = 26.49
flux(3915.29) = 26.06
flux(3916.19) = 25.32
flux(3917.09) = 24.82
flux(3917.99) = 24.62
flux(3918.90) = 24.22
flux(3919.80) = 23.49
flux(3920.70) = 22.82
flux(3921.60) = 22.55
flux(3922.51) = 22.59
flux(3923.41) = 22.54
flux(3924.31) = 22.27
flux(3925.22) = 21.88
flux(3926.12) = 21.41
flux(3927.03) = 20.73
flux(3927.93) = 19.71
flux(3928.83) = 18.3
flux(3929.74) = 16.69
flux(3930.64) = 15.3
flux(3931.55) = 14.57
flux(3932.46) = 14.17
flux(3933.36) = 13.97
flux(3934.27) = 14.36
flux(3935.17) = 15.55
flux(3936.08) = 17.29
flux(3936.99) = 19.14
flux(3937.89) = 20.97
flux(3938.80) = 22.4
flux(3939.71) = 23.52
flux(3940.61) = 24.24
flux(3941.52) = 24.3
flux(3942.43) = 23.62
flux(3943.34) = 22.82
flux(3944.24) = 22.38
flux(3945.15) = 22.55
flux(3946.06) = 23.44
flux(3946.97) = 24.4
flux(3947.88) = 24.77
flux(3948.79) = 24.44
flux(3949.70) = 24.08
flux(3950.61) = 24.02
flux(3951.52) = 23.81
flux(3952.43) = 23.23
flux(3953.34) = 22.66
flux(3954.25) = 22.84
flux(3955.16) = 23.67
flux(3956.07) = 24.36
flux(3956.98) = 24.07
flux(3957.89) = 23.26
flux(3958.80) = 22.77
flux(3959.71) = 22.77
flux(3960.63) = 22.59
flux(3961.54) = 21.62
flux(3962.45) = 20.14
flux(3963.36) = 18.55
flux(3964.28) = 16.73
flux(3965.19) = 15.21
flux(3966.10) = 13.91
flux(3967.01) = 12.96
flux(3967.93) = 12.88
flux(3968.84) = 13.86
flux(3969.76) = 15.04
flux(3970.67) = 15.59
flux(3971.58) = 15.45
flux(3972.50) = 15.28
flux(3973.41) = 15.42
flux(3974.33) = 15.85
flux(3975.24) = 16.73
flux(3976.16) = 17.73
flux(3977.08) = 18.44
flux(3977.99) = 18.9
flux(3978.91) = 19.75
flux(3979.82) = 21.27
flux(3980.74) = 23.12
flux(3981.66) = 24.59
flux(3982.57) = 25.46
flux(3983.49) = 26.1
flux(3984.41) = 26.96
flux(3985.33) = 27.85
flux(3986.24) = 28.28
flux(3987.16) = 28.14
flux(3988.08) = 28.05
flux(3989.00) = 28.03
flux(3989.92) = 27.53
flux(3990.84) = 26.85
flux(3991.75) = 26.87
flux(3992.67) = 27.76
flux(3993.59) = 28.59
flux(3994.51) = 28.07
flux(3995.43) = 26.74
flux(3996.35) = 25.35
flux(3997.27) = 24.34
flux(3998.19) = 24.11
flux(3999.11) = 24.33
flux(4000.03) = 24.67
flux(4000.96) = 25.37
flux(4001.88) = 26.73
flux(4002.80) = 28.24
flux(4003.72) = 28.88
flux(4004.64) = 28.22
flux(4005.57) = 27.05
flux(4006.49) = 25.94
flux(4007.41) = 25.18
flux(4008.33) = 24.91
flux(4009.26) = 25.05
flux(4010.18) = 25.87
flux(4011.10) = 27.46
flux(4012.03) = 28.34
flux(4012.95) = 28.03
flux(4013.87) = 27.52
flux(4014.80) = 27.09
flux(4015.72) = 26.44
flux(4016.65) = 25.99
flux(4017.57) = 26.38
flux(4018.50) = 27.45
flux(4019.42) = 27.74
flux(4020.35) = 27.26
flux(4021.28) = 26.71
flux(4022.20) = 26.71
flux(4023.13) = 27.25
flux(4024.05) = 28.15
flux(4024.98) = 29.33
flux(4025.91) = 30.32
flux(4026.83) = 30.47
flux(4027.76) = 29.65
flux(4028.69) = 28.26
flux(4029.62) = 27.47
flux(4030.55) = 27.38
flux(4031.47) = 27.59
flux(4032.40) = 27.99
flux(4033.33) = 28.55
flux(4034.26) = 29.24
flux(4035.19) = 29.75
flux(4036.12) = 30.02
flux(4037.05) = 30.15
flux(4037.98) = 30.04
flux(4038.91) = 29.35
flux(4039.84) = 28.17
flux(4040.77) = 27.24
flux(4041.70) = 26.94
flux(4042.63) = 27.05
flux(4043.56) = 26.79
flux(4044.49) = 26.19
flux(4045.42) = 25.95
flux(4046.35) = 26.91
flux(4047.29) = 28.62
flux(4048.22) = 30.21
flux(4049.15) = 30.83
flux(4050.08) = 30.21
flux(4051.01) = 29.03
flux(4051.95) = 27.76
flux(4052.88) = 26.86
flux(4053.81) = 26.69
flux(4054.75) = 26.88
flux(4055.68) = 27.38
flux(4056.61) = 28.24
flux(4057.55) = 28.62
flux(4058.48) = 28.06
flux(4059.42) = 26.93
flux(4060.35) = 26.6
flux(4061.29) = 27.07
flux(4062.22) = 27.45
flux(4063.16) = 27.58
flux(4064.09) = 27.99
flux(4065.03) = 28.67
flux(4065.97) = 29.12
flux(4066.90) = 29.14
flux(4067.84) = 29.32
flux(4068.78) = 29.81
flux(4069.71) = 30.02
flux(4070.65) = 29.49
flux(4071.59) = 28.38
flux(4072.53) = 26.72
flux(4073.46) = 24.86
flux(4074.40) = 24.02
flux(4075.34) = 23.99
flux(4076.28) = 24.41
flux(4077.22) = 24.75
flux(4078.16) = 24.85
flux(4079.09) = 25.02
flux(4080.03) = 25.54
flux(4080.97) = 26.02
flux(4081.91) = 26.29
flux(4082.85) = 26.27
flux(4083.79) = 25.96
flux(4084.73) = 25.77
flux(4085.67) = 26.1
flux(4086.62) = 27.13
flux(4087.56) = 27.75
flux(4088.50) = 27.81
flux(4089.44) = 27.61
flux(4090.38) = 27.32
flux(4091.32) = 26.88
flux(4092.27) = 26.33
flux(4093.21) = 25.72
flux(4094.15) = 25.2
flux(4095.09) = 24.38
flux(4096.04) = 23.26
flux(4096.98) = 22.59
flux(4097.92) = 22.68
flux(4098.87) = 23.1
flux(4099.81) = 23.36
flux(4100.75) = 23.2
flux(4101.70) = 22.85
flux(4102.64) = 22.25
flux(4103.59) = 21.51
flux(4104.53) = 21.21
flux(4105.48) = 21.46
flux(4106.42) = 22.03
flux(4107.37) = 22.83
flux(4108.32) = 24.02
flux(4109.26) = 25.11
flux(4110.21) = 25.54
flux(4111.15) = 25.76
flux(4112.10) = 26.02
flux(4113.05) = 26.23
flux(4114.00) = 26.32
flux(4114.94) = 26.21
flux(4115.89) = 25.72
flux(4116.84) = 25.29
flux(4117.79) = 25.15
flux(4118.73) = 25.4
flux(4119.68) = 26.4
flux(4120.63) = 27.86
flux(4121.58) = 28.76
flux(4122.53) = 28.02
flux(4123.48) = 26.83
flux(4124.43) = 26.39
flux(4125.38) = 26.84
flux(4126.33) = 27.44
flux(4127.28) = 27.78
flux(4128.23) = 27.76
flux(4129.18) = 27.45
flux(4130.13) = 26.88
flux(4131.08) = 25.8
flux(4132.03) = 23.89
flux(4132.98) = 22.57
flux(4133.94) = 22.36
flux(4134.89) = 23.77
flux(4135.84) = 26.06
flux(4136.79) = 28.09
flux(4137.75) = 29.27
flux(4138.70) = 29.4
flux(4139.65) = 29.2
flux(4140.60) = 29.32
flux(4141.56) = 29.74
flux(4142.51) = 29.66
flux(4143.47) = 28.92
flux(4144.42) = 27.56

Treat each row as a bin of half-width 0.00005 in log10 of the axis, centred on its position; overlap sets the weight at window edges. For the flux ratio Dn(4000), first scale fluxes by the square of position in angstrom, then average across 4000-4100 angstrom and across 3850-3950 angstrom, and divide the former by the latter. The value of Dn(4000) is 1.36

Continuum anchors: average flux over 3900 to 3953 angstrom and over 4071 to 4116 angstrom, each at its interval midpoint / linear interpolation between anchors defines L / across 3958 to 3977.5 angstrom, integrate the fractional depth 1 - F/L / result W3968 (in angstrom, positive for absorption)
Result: 4.9 angstrom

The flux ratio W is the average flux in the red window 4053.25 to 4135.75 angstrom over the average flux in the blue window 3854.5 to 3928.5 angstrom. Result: 1.2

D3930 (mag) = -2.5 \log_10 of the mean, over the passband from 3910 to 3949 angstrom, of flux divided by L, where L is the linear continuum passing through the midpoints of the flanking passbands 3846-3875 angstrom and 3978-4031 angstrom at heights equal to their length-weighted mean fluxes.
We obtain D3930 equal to 0.13 mag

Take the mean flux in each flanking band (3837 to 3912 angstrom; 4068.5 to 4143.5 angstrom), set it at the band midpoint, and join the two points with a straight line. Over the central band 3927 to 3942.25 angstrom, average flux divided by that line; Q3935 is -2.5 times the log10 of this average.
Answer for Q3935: 0.20 mag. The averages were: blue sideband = 21.1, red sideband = 25.8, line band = 18.6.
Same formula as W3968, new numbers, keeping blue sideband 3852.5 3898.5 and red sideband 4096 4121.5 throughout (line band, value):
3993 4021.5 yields -4.9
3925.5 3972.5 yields 3.9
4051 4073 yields -4.2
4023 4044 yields -5.0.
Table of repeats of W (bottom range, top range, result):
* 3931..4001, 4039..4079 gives 1.27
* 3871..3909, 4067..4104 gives 1.27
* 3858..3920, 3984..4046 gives 1.26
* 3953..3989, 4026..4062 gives 1.37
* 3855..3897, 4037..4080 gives 1.34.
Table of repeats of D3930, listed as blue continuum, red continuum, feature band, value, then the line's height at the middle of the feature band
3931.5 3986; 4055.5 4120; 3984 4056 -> -0.197 mag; 23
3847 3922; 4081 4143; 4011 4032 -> -0.148 mag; 24.2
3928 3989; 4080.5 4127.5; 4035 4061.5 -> -0.192 mag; 23.5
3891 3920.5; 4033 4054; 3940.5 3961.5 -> 0.066 mag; 24.9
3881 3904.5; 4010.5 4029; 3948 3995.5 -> 0.128 mag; 24.6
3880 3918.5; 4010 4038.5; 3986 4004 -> -0.012 mag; 26.5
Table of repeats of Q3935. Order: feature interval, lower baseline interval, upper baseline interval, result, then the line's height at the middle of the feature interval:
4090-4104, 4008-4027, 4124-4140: 0.12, 26.8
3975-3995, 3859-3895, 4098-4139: -0.11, 22.5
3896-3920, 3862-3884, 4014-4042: -0.03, 23.2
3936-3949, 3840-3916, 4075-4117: -0.01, 22.6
